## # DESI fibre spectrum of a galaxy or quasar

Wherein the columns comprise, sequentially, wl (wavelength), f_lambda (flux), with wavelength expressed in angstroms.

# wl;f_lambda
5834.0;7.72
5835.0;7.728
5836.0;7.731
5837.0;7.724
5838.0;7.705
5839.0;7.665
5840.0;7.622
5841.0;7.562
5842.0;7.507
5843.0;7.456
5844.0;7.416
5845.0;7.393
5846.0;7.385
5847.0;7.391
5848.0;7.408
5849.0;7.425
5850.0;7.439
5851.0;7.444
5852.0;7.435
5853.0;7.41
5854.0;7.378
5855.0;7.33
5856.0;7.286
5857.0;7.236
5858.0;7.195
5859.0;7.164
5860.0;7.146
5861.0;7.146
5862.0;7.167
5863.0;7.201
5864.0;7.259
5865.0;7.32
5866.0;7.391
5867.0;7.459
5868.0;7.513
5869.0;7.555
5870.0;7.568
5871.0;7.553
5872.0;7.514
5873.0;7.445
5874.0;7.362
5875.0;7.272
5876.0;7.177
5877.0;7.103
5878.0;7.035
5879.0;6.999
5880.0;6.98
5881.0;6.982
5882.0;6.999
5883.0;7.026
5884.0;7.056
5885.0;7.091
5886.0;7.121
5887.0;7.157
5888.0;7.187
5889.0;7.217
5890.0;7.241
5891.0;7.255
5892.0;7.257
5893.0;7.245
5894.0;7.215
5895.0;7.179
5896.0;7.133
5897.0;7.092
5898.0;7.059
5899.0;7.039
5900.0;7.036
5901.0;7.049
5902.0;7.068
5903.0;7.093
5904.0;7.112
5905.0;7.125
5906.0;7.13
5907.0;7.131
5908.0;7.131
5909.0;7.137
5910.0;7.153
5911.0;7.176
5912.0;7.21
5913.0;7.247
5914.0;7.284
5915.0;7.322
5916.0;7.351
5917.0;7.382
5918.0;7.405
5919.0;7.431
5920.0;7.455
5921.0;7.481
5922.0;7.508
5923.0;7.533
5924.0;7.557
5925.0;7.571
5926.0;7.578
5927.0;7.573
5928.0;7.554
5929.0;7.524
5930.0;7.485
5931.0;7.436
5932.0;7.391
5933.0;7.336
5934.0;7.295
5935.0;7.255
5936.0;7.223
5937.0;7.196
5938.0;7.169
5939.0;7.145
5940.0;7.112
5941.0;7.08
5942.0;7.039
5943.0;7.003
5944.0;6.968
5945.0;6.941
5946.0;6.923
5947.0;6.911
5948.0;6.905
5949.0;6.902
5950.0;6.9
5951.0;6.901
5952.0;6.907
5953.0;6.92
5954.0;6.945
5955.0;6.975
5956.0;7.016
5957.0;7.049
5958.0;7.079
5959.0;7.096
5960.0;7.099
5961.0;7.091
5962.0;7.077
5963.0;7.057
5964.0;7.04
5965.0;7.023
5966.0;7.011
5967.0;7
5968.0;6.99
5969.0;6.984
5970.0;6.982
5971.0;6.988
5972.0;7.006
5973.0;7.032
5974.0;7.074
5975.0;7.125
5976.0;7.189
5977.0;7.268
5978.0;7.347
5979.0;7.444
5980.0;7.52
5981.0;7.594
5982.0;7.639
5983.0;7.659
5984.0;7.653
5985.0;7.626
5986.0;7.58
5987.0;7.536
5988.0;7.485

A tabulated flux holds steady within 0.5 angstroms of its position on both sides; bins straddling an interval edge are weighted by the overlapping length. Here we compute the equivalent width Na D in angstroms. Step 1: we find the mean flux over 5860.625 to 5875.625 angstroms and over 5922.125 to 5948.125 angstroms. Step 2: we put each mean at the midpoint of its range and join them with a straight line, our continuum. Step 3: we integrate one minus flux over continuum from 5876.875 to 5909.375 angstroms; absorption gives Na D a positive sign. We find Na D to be 1.0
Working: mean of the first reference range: 7.38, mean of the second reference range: 7.27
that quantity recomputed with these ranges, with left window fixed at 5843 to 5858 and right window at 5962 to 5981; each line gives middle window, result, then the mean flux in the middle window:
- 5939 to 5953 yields 0.4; 6.97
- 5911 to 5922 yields -0.2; 7.36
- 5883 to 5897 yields 0.2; 7.17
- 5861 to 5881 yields 0.1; 7.3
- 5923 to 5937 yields -0.4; 7.44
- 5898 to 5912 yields 0.3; 7.11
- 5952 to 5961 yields 0.2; 7.02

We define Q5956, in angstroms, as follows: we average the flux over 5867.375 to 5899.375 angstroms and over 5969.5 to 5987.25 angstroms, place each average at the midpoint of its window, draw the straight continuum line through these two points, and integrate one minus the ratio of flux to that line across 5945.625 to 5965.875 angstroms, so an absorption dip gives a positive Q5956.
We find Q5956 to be 0.9 angstroms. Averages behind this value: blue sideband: 7.21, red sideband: 7.35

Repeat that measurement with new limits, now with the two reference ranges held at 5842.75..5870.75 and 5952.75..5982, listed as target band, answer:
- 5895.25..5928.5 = -0.19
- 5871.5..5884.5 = 0.28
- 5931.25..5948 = 0.12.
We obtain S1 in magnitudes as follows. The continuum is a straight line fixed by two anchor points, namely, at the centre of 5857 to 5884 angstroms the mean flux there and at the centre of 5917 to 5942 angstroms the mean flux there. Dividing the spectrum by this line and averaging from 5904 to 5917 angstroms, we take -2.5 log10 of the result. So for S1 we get 0.02 mag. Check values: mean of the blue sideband 7.25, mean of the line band 7.2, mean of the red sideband 7.38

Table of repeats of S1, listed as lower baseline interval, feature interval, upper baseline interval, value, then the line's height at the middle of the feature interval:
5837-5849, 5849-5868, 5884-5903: 0.01 mag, 7.4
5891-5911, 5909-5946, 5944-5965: -0.04 mag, 7.06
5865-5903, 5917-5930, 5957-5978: -0.05 mag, 7.14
